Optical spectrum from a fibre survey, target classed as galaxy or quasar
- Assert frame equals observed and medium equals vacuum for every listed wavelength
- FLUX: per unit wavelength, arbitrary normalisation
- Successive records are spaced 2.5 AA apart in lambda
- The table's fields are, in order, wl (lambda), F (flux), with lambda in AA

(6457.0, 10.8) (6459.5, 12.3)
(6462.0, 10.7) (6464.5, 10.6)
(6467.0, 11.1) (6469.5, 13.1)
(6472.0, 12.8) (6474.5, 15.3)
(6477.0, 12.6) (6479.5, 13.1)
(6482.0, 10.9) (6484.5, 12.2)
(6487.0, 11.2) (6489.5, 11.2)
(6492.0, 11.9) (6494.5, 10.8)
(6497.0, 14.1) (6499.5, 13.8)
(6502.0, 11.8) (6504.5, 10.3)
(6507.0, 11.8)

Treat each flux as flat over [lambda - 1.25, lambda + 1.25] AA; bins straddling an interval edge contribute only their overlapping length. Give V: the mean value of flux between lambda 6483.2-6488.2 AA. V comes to 11.7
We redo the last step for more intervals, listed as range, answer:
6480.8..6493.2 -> 11.5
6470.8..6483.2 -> 12.9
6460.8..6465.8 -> 10.7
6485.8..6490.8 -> 11.2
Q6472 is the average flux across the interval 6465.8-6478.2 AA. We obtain 13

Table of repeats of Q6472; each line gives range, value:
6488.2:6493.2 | 11.5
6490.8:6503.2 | 12.5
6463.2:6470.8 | 11.6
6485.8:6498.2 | 11.8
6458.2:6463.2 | 11.5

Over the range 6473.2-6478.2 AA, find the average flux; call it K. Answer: 14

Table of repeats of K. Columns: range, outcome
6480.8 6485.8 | 11.6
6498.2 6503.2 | 12.8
